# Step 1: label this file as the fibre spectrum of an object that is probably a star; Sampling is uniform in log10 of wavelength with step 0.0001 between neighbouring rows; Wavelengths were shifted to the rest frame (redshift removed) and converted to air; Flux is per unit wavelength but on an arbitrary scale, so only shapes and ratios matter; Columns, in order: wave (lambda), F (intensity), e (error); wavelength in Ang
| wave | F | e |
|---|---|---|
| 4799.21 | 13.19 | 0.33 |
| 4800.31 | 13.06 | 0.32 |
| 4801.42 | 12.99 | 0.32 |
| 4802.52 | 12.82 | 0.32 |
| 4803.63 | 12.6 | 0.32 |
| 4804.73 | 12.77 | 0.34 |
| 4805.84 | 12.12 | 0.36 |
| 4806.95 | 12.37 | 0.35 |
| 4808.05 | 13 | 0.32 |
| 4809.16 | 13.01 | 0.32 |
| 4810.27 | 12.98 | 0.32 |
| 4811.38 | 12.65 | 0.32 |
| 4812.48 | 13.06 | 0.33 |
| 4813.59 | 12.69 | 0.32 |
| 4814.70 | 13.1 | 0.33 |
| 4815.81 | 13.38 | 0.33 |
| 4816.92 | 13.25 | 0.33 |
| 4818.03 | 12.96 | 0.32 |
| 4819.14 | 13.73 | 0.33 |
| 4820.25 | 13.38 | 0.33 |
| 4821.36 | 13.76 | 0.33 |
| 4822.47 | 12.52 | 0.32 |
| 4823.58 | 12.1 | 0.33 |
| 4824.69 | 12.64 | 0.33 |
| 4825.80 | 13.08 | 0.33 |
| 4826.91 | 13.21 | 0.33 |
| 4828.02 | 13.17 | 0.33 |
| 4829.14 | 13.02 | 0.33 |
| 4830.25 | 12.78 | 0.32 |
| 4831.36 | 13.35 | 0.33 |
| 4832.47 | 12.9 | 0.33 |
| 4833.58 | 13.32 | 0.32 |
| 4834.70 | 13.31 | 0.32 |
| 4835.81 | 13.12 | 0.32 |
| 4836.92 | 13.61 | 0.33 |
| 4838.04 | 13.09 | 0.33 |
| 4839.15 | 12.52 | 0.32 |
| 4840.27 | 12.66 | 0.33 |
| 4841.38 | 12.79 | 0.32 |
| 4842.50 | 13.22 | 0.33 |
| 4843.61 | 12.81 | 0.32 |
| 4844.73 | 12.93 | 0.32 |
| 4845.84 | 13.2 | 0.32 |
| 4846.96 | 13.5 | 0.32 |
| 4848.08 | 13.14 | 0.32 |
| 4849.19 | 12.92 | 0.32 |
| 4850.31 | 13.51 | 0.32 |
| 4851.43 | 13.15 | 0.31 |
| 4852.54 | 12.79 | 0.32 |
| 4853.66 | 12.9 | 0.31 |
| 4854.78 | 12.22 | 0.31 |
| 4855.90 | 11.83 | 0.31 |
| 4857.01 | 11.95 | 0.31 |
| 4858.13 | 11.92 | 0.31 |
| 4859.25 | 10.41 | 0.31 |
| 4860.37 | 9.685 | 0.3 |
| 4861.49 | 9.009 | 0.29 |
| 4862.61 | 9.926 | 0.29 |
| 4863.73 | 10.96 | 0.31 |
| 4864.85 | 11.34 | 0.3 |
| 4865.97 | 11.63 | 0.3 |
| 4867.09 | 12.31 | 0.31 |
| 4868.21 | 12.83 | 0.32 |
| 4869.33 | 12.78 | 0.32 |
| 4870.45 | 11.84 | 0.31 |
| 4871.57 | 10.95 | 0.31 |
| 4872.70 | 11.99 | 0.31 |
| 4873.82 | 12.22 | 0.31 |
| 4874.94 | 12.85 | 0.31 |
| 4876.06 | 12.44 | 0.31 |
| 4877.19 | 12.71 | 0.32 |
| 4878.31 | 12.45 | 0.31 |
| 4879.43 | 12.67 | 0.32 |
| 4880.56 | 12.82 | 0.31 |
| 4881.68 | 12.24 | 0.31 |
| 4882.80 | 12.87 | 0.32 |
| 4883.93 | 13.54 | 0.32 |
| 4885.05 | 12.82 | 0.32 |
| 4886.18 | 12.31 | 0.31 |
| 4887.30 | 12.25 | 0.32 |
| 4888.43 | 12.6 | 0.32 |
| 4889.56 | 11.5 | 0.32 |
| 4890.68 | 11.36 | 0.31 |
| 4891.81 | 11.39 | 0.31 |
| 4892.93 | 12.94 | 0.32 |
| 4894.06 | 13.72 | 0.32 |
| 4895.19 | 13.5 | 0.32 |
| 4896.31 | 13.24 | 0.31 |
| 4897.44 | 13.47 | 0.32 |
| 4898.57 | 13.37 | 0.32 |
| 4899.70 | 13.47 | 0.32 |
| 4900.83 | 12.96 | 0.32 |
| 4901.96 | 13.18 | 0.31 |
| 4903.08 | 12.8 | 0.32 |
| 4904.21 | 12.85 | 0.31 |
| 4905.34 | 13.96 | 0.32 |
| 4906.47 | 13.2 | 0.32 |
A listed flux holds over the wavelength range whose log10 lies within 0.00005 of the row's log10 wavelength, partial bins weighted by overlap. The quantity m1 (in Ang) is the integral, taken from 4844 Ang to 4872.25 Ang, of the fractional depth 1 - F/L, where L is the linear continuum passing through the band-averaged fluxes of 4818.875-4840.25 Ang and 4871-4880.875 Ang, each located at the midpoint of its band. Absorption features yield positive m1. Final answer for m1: 1.4 Ang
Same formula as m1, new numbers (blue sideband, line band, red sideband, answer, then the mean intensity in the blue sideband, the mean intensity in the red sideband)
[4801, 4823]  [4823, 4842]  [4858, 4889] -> -0.5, 13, 11.9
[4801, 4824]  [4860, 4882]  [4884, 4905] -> 1.8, 12.9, 12.8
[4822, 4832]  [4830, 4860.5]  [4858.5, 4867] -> -2.7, 12.9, 10.6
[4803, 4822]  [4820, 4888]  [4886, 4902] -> 2.0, 13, 12.7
